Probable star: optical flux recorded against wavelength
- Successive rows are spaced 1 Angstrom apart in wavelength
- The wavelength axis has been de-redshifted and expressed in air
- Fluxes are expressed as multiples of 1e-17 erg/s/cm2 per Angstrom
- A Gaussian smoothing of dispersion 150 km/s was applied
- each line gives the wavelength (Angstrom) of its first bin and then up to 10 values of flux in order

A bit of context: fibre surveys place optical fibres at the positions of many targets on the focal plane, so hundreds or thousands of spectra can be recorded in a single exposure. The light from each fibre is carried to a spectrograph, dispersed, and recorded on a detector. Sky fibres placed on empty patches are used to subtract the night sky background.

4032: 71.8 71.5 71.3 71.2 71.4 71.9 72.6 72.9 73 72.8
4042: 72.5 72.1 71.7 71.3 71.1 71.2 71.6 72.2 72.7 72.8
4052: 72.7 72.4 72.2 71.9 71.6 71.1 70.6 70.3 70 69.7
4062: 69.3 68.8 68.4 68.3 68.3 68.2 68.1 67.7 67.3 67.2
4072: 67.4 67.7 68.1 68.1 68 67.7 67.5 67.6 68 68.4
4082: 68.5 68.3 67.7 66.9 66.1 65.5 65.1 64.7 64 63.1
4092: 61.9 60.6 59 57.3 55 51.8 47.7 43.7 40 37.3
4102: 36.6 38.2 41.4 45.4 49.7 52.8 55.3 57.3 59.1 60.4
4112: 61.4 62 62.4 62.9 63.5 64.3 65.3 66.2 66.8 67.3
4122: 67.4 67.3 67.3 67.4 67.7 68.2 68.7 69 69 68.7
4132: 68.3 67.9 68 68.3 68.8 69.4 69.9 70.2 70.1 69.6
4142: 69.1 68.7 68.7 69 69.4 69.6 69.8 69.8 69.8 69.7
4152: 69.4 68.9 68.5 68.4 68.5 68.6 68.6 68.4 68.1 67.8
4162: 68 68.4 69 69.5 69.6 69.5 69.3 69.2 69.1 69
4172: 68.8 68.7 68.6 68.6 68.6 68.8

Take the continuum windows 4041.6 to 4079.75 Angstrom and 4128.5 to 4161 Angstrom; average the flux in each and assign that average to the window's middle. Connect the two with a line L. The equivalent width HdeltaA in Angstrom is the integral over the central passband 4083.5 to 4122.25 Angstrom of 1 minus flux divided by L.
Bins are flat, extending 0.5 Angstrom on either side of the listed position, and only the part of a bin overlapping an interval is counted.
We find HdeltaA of 6.68 Angstrom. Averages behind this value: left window 69.9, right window 69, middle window 57.5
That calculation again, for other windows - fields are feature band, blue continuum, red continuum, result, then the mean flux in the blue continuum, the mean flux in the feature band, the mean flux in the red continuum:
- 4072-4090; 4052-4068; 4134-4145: 0.7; 70.1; 67.2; 69.2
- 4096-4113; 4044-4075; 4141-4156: 5.0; 70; 49.2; 69.2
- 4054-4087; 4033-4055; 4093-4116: -2.8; 72.1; 68.5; 52.1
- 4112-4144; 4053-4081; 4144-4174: 0.7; 68.9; 67.3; 69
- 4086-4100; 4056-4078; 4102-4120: 0.8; 68.6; 58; 56.6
